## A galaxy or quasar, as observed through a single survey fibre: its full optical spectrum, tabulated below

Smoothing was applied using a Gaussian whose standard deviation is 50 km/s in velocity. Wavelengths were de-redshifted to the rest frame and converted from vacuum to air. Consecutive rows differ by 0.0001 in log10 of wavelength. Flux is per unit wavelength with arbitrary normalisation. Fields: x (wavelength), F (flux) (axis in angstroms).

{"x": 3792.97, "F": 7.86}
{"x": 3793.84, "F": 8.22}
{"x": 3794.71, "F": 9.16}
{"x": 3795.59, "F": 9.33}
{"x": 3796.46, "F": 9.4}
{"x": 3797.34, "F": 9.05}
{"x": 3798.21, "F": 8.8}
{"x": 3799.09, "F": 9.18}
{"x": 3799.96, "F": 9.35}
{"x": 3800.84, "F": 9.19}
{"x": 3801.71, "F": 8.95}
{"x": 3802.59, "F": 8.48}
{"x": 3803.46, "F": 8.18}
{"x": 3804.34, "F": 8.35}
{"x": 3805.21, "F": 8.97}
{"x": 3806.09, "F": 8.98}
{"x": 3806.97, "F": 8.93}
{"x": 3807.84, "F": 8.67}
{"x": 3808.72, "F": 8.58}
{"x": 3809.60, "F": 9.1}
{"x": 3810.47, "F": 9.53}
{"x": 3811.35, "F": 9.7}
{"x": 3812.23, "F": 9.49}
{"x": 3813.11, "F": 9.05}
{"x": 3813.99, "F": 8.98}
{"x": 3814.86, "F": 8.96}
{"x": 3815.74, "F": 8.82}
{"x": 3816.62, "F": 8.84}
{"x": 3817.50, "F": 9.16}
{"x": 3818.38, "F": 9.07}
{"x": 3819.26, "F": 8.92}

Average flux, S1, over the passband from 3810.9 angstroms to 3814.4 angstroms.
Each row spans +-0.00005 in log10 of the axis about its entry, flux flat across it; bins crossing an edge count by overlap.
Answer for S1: 9.28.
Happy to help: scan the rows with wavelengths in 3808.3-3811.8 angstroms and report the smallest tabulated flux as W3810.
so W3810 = 8.58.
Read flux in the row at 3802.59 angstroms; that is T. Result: 8.48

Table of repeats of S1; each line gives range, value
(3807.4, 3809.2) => 8.64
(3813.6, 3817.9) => 8.96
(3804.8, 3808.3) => 8.88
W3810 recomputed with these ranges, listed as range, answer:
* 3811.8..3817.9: 8.82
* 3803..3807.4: 8.18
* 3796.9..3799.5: 8.8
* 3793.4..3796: 8.22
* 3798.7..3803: 8.48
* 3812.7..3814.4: 8.98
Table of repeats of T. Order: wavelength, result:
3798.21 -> 8.8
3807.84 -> 8.67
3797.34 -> 9.05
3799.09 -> 9.18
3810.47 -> 9.53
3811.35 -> 9.7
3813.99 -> 8.98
